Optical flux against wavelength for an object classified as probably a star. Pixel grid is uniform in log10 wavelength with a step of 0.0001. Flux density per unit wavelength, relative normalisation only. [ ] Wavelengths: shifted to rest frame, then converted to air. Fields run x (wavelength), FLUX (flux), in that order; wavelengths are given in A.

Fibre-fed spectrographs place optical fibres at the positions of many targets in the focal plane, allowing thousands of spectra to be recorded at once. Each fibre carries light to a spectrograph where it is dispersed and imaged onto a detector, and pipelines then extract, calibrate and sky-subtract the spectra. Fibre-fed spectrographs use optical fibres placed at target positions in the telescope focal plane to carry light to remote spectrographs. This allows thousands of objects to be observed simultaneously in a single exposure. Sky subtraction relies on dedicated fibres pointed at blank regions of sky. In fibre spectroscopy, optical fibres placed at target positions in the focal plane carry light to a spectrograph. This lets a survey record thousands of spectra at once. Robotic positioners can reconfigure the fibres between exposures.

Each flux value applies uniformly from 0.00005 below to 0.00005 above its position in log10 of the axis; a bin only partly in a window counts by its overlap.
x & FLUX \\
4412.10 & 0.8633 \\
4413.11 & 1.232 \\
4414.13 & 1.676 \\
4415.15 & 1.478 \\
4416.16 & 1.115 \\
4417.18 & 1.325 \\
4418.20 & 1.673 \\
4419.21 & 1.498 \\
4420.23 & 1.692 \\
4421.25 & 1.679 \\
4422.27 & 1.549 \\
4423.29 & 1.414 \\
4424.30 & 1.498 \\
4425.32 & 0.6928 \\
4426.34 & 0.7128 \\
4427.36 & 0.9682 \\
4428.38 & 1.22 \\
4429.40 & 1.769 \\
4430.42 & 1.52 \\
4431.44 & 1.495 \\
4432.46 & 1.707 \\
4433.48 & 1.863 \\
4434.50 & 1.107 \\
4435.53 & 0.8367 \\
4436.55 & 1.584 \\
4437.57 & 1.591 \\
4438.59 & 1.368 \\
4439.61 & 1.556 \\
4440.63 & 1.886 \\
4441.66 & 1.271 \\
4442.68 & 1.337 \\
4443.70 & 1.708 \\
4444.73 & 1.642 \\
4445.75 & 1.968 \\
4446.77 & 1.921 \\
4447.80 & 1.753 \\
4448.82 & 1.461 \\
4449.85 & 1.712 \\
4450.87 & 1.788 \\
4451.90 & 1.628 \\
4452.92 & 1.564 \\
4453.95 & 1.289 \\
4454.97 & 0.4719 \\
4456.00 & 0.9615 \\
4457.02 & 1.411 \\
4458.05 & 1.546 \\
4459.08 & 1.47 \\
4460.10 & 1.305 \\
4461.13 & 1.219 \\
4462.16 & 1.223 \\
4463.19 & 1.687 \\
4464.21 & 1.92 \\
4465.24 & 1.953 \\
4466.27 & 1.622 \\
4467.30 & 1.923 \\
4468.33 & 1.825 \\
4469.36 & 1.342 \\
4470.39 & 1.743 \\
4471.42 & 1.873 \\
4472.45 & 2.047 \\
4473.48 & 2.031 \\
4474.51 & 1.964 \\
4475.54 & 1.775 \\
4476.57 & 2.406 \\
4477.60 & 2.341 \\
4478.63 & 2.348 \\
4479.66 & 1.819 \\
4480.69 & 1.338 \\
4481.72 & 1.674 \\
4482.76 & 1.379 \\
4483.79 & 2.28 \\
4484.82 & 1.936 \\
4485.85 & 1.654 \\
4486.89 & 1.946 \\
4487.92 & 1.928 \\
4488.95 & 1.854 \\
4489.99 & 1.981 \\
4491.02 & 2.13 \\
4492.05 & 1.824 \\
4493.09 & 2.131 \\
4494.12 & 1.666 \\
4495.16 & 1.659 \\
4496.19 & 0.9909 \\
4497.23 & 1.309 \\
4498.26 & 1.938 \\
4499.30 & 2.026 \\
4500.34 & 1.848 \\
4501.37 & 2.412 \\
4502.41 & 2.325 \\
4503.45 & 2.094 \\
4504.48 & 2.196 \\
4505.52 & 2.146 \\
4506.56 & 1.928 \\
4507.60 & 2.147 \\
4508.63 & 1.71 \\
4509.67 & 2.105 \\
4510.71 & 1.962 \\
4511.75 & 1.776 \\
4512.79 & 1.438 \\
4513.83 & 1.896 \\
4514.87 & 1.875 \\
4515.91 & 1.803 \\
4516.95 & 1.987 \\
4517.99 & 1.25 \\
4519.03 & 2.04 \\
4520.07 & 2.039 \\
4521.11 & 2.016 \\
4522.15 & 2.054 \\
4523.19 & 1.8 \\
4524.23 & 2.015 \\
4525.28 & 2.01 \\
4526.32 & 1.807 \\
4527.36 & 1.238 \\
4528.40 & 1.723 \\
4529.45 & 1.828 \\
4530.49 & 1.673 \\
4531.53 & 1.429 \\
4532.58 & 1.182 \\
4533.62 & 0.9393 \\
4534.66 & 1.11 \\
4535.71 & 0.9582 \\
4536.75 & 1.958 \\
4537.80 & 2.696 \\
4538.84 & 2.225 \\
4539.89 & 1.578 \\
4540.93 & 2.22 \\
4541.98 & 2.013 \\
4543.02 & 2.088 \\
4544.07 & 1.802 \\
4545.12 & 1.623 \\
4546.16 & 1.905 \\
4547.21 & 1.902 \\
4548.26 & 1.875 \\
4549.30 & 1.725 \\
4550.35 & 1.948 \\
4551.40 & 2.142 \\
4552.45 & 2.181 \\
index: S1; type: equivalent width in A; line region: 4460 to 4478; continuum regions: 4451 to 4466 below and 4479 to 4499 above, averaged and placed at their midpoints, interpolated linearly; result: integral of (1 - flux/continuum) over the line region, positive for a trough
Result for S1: -3.0 A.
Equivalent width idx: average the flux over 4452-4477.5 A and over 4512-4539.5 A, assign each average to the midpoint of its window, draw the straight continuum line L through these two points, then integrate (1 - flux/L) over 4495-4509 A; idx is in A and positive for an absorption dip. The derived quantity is -1.9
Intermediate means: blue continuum 1.62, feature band 1.92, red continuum 1.73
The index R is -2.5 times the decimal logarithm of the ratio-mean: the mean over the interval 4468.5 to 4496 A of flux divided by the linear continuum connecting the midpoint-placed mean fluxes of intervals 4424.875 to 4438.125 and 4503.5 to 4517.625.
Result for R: -0.11 mag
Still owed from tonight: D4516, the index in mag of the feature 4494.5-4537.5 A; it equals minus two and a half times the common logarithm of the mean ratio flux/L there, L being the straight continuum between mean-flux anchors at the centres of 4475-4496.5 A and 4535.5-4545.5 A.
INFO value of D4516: 0.08 mag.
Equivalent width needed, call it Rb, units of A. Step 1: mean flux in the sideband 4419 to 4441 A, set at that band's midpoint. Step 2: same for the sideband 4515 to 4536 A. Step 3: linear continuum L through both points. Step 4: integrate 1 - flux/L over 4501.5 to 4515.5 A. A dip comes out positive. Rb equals -3.2 A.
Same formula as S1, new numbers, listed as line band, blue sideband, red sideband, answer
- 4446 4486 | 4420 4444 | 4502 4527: -1.4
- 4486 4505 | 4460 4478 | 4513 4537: -1.8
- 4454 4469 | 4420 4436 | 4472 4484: 2.5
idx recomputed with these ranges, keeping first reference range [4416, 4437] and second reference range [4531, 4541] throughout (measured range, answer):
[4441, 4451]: -1.65 A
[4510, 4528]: -2.95 A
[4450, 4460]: 0.55 A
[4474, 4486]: -3.45 A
